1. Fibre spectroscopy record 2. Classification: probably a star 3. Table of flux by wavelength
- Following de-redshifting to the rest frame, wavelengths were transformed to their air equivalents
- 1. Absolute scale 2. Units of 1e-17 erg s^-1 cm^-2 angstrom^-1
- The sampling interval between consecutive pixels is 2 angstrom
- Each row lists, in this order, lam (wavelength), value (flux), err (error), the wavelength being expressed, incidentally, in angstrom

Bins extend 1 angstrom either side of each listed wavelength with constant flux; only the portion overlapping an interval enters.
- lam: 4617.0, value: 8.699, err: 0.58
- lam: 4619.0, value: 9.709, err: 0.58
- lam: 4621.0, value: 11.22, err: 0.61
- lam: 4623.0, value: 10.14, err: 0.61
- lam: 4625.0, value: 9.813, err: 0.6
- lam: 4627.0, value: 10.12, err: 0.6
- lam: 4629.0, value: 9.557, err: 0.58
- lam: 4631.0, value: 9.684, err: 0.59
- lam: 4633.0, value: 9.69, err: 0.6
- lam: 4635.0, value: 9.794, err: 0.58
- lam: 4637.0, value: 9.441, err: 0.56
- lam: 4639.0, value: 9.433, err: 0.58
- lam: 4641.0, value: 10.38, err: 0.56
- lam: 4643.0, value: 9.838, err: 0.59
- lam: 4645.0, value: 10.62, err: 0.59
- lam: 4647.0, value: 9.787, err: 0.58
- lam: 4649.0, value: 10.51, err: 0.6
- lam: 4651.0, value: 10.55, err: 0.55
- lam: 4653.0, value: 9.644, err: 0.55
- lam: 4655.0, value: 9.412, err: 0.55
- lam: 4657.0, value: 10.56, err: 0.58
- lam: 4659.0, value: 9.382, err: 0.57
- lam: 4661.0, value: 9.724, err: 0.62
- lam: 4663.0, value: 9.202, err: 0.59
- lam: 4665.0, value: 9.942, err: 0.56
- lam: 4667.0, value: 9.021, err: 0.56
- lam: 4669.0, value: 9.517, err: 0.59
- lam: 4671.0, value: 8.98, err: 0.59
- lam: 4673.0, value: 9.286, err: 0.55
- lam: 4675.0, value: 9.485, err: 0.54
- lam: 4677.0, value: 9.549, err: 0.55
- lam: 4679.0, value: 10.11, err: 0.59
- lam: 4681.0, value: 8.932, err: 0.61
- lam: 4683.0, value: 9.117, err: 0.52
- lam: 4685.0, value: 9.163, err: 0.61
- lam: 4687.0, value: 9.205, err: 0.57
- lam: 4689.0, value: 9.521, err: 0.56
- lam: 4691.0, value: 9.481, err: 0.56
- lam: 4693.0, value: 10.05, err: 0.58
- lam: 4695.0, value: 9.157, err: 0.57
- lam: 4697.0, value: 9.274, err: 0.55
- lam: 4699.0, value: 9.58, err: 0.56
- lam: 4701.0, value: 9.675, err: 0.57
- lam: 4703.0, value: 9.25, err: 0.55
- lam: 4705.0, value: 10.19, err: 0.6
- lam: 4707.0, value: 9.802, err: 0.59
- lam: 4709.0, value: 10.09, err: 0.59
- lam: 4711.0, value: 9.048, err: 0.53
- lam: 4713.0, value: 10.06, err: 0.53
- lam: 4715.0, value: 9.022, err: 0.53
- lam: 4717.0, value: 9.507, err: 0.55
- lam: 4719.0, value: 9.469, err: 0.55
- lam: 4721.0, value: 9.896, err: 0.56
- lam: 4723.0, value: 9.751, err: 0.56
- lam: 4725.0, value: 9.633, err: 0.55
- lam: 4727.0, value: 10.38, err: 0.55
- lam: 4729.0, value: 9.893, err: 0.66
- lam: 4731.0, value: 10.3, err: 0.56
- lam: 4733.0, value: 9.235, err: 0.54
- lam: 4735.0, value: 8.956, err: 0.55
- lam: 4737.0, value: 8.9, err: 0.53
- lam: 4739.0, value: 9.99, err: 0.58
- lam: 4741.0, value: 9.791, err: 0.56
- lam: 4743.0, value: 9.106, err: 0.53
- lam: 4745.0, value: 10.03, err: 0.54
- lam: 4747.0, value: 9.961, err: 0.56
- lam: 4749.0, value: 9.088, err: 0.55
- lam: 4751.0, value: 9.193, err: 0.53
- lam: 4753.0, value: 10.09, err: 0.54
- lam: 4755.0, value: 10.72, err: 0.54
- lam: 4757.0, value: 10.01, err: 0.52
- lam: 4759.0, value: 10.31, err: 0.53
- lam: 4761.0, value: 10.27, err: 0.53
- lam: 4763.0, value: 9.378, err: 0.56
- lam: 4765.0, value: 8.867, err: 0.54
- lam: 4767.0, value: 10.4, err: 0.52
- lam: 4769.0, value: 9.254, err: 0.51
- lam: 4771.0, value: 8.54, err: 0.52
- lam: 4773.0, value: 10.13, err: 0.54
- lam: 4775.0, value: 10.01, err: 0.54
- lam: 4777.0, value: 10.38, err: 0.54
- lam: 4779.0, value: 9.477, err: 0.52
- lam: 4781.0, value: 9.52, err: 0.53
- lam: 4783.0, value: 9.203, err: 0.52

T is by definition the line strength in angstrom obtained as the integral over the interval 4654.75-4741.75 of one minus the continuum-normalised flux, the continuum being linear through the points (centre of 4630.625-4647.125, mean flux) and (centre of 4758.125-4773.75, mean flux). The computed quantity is 1.7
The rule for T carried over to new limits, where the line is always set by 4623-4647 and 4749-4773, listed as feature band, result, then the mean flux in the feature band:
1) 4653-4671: 0.5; 9.56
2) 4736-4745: 0.2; 9.51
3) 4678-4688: 0.5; 9.31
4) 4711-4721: 0.3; 9.51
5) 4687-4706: 0.5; 9.56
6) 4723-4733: -0.2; 9.94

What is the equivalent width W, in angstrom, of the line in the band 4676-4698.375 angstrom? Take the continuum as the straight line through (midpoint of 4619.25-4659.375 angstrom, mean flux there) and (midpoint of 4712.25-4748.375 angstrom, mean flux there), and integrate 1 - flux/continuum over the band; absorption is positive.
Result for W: 0.9 angstrom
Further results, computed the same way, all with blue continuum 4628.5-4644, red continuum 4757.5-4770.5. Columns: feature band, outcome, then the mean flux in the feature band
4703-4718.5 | 0.13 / 9.64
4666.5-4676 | 0.45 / 9.27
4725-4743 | 0.13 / 9.65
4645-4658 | -0.52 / 10.1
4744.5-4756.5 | -0.17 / 9.85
